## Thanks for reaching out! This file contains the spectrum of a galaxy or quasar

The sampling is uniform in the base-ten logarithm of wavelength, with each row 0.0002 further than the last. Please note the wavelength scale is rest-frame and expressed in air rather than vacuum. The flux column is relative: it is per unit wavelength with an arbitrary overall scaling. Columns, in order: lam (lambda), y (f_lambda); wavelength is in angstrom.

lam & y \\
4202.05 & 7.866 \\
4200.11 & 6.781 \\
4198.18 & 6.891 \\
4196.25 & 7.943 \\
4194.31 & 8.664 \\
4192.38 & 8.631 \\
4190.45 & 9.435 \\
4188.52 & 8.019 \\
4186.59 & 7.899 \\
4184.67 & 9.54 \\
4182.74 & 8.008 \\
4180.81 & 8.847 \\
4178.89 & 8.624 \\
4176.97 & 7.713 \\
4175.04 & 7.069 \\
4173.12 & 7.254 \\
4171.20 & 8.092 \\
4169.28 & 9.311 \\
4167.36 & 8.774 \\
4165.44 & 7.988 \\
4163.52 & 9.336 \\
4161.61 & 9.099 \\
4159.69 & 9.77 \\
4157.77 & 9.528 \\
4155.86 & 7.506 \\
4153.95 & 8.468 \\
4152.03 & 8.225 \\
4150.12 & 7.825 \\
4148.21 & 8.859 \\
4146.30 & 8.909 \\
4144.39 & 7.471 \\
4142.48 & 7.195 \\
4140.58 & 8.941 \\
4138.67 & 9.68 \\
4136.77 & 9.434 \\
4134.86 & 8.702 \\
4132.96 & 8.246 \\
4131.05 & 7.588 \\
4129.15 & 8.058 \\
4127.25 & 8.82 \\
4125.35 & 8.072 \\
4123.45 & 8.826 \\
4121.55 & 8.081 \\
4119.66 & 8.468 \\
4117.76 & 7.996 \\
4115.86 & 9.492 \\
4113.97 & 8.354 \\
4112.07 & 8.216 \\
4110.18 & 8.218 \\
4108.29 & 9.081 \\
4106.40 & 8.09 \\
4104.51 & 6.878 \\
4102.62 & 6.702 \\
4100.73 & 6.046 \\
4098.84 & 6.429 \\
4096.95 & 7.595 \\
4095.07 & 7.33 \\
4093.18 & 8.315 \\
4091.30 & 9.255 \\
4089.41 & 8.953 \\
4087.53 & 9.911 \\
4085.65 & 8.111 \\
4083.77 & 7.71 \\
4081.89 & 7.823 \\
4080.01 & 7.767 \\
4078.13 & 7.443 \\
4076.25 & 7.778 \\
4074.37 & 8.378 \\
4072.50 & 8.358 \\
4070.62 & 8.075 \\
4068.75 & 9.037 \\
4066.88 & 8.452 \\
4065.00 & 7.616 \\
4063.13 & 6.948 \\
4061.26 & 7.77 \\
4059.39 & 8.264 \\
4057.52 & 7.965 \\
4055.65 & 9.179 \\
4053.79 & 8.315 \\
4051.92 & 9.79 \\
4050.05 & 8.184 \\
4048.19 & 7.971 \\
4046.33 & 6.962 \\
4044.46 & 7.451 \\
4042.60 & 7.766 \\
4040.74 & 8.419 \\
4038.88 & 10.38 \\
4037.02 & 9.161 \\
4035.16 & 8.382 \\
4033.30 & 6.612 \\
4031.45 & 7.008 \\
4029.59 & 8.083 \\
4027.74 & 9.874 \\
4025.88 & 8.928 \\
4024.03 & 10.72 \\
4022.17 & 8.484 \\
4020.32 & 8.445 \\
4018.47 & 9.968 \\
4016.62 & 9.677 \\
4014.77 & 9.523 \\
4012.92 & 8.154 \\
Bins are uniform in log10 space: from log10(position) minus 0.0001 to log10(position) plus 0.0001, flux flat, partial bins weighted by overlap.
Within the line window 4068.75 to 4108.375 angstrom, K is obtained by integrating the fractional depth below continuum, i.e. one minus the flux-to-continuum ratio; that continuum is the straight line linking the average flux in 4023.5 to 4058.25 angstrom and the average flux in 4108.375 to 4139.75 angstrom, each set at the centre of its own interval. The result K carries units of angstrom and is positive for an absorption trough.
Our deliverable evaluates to 2.8 angstrom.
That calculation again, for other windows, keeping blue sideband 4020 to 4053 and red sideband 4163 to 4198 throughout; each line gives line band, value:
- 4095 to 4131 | 2.0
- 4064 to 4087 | 1.0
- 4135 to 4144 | -0.4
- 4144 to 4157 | 0.2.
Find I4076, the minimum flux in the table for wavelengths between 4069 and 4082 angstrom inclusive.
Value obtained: 7.443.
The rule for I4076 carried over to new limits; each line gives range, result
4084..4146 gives 6.046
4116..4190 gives 7.069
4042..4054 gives 6.962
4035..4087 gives 6.948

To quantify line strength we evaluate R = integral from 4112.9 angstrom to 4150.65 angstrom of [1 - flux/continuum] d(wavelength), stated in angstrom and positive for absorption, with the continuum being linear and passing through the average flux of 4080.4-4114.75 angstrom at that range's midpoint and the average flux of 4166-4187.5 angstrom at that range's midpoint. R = -1.7 angstrom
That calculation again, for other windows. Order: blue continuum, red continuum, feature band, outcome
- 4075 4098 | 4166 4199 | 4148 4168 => -1.0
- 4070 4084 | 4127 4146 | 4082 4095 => -0.9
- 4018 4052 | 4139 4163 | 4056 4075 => 0.9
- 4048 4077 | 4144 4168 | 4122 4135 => 0.3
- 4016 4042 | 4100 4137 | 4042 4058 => 0.9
